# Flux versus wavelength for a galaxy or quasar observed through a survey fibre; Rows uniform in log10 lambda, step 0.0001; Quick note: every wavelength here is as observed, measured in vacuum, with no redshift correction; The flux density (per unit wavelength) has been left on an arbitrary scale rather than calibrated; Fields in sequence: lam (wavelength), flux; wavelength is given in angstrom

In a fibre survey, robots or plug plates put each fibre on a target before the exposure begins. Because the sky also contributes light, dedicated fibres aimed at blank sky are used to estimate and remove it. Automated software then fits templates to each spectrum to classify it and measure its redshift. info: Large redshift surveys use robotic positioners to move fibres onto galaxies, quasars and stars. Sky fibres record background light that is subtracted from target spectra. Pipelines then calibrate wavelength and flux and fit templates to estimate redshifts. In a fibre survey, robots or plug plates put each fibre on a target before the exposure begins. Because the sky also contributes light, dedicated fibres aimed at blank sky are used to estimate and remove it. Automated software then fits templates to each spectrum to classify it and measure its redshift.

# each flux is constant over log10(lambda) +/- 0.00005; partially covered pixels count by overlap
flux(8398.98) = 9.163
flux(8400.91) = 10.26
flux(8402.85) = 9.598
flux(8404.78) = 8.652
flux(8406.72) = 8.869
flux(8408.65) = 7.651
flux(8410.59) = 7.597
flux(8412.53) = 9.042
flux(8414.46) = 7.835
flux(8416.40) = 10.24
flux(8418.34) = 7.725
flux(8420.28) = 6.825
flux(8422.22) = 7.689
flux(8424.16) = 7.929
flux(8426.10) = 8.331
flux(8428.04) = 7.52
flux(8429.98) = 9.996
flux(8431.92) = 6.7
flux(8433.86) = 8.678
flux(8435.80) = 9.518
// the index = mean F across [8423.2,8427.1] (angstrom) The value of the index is 8.13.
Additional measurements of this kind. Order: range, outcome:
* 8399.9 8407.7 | 9.35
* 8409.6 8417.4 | 8.67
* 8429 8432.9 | 8.35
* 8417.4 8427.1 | 7.7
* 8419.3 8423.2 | 7.25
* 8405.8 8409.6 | 8.27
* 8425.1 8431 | 8.6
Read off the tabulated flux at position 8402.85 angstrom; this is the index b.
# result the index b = 9.598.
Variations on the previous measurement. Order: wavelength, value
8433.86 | 8.678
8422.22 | 7.689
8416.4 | 10.24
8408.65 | 7.651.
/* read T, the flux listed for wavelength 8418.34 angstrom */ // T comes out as 7.725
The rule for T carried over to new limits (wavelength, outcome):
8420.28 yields 6.825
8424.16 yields 7.929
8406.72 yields 8.869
